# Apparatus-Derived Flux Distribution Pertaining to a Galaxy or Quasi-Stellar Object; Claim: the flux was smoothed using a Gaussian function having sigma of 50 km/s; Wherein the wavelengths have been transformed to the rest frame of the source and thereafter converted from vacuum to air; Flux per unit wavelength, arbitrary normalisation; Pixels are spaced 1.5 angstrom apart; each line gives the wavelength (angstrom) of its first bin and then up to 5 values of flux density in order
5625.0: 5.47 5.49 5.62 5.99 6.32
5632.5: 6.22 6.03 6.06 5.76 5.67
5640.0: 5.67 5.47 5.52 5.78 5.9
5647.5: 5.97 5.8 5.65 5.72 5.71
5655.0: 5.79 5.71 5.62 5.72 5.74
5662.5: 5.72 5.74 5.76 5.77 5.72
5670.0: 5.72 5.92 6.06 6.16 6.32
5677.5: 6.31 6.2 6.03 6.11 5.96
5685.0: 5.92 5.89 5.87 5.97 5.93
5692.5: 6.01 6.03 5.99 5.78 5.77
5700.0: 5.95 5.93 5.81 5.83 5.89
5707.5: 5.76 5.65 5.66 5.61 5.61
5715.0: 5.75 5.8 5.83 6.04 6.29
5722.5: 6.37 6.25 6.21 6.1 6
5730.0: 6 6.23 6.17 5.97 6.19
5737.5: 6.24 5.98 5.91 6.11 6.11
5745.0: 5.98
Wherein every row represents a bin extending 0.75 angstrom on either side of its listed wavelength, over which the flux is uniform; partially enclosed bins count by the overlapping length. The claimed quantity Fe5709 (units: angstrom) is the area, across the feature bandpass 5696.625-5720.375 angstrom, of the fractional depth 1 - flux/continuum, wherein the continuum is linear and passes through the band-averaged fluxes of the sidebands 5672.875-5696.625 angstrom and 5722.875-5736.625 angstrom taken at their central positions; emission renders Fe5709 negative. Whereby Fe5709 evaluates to 1.1 angstrom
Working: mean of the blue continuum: 6.04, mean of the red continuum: 6.13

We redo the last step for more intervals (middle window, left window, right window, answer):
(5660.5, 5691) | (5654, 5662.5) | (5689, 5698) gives -0.6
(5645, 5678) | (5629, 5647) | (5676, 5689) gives 0.7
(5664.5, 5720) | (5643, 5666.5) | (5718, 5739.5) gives 0.4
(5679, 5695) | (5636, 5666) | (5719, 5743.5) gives -0.2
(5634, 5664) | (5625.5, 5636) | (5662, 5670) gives 0.5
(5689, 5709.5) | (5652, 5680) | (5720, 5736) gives 0.5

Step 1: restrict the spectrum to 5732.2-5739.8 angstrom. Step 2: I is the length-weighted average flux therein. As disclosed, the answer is 6.11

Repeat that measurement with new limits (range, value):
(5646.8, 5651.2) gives 5.81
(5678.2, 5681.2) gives 6.12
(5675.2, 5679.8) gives 6.27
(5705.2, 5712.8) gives 5.71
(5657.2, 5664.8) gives 5.71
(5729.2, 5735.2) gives 6.09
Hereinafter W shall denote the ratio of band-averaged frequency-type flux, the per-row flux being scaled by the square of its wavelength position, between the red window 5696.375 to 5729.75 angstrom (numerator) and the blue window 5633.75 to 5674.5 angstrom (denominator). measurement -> 1.0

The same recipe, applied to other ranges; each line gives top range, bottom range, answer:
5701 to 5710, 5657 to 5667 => 1.03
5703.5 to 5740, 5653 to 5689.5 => 1.03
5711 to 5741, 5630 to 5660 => 1.07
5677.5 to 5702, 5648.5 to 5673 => 1.05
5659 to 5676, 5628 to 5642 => 1.00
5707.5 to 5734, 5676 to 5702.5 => 1.01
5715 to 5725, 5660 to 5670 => 1.08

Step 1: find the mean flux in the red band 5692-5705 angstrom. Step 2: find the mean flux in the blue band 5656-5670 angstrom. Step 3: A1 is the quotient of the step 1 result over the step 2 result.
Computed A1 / 1.03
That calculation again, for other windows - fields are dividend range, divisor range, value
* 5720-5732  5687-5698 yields 1.04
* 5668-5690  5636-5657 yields 1.05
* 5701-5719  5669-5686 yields 0.95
